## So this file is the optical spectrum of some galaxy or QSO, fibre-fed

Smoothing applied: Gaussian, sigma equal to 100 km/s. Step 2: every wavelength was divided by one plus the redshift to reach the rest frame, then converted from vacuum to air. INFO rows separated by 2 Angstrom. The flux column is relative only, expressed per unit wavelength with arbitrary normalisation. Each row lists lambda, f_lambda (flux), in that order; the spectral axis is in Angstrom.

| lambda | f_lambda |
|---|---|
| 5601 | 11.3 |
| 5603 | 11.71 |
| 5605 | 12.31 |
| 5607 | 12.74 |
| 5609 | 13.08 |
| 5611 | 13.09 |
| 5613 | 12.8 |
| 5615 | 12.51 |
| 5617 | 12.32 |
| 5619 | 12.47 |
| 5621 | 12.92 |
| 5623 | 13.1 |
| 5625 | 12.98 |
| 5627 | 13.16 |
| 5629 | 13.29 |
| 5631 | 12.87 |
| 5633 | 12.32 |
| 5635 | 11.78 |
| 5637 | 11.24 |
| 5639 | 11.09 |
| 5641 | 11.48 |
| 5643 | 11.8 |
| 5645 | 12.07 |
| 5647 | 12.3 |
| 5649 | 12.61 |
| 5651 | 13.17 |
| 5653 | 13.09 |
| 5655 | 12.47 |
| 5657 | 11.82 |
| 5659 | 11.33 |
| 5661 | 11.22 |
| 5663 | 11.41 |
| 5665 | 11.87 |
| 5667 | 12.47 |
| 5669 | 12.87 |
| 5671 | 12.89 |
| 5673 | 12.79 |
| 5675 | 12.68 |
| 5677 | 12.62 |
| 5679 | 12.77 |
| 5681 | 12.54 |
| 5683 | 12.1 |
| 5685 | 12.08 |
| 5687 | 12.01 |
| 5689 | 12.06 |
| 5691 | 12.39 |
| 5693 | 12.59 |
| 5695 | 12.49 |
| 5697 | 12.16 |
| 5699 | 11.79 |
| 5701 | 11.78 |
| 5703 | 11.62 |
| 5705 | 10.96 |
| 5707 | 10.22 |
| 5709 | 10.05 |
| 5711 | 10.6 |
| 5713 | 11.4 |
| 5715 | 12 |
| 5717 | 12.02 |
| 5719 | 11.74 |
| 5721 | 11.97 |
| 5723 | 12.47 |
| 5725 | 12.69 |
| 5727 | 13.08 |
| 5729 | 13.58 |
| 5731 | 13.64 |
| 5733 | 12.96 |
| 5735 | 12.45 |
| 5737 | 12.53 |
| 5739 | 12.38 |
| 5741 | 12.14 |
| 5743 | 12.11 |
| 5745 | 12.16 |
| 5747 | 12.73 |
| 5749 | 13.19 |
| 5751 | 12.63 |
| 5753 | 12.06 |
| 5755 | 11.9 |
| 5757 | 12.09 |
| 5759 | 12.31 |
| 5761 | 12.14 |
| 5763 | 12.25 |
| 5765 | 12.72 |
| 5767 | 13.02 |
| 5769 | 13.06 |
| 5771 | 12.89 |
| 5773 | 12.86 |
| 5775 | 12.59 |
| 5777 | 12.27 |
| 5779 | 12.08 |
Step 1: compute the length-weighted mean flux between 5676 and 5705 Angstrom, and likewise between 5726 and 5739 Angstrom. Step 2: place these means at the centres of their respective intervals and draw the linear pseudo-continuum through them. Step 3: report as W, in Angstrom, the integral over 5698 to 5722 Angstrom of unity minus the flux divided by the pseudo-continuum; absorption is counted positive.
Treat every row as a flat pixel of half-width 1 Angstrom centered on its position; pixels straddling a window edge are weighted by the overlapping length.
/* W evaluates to 2.3 Angstrom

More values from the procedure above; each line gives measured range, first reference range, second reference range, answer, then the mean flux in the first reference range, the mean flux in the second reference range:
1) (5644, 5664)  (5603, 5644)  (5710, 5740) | 0.44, 12.4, 12.4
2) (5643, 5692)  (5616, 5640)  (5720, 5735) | 1.25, 12.5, 12.9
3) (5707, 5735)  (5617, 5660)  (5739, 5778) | 0.74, 12.3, 12.5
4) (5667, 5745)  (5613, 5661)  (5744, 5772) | 1.53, 12.3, 12.5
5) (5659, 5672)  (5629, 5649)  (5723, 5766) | 0.08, 12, 12.6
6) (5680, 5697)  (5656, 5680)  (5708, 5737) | -0.08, 12.2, 12.2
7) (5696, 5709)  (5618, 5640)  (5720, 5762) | 1.24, 12.5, 12.5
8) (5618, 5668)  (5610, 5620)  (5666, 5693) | 1.27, 12.6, 12.5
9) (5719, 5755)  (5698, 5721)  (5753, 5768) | -2.22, 11.3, 12.3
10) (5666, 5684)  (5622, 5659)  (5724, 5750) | -0.22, 12.3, 12.7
